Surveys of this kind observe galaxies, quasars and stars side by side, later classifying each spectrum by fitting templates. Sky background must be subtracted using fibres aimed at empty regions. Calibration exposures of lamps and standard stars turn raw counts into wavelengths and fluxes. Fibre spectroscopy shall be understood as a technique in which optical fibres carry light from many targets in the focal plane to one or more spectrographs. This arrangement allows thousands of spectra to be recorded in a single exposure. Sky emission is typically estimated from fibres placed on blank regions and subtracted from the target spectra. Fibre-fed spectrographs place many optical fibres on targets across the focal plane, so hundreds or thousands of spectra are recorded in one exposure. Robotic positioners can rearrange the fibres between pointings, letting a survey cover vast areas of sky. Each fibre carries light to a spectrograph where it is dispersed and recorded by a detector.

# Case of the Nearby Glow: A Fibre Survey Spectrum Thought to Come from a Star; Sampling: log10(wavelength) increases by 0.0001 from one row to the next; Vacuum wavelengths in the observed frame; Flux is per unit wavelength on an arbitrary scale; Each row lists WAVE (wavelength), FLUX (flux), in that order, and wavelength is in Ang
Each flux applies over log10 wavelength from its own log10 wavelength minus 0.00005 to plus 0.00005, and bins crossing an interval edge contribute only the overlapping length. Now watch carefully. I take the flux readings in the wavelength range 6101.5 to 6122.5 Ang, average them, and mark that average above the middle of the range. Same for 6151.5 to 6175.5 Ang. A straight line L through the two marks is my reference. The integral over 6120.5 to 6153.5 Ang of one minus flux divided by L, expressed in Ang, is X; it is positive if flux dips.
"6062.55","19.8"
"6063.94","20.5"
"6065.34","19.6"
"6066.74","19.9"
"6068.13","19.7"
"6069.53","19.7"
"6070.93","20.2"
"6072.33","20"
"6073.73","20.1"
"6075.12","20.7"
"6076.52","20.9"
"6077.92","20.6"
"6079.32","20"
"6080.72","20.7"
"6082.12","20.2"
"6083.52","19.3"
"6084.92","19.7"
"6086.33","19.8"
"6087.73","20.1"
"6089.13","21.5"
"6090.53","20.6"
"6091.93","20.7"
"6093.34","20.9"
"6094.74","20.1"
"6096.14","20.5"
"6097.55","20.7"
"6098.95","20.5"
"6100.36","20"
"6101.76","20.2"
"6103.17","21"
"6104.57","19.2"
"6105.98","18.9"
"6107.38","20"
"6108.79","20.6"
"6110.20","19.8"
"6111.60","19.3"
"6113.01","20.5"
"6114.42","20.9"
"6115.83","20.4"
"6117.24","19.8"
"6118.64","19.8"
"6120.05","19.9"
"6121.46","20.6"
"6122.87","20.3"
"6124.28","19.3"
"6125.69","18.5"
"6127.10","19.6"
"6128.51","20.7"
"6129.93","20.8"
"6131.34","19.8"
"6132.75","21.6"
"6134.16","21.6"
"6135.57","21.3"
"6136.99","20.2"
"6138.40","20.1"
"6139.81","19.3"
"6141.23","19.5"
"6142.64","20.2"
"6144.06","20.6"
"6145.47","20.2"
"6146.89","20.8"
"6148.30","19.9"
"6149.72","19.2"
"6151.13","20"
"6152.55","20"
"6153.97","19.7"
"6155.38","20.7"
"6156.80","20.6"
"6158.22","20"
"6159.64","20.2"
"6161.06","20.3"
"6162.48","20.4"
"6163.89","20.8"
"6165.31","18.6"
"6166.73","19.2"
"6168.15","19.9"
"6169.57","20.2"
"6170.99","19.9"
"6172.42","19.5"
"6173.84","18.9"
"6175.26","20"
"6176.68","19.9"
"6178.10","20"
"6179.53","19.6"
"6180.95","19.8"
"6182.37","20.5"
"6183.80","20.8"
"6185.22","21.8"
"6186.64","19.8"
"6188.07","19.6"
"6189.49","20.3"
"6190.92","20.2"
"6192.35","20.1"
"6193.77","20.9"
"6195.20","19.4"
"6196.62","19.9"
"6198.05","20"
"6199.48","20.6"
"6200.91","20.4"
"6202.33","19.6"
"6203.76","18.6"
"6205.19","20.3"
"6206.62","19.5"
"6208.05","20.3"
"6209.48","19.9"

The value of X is -0.3 Ang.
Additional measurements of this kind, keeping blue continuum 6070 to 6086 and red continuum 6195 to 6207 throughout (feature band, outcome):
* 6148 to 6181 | 0.1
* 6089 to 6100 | -0.3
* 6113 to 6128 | 0.1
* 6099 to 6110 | 0.1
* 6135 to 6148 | -0.1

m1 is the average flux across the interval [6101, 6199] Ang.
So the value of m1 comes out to 20.1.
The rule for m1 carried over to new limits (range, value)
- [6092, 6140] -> 20.2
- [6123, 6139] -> 20.3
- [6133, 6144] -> 20.4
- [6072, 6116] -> 20.3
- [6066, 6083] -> 20.2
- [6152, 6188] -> 20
